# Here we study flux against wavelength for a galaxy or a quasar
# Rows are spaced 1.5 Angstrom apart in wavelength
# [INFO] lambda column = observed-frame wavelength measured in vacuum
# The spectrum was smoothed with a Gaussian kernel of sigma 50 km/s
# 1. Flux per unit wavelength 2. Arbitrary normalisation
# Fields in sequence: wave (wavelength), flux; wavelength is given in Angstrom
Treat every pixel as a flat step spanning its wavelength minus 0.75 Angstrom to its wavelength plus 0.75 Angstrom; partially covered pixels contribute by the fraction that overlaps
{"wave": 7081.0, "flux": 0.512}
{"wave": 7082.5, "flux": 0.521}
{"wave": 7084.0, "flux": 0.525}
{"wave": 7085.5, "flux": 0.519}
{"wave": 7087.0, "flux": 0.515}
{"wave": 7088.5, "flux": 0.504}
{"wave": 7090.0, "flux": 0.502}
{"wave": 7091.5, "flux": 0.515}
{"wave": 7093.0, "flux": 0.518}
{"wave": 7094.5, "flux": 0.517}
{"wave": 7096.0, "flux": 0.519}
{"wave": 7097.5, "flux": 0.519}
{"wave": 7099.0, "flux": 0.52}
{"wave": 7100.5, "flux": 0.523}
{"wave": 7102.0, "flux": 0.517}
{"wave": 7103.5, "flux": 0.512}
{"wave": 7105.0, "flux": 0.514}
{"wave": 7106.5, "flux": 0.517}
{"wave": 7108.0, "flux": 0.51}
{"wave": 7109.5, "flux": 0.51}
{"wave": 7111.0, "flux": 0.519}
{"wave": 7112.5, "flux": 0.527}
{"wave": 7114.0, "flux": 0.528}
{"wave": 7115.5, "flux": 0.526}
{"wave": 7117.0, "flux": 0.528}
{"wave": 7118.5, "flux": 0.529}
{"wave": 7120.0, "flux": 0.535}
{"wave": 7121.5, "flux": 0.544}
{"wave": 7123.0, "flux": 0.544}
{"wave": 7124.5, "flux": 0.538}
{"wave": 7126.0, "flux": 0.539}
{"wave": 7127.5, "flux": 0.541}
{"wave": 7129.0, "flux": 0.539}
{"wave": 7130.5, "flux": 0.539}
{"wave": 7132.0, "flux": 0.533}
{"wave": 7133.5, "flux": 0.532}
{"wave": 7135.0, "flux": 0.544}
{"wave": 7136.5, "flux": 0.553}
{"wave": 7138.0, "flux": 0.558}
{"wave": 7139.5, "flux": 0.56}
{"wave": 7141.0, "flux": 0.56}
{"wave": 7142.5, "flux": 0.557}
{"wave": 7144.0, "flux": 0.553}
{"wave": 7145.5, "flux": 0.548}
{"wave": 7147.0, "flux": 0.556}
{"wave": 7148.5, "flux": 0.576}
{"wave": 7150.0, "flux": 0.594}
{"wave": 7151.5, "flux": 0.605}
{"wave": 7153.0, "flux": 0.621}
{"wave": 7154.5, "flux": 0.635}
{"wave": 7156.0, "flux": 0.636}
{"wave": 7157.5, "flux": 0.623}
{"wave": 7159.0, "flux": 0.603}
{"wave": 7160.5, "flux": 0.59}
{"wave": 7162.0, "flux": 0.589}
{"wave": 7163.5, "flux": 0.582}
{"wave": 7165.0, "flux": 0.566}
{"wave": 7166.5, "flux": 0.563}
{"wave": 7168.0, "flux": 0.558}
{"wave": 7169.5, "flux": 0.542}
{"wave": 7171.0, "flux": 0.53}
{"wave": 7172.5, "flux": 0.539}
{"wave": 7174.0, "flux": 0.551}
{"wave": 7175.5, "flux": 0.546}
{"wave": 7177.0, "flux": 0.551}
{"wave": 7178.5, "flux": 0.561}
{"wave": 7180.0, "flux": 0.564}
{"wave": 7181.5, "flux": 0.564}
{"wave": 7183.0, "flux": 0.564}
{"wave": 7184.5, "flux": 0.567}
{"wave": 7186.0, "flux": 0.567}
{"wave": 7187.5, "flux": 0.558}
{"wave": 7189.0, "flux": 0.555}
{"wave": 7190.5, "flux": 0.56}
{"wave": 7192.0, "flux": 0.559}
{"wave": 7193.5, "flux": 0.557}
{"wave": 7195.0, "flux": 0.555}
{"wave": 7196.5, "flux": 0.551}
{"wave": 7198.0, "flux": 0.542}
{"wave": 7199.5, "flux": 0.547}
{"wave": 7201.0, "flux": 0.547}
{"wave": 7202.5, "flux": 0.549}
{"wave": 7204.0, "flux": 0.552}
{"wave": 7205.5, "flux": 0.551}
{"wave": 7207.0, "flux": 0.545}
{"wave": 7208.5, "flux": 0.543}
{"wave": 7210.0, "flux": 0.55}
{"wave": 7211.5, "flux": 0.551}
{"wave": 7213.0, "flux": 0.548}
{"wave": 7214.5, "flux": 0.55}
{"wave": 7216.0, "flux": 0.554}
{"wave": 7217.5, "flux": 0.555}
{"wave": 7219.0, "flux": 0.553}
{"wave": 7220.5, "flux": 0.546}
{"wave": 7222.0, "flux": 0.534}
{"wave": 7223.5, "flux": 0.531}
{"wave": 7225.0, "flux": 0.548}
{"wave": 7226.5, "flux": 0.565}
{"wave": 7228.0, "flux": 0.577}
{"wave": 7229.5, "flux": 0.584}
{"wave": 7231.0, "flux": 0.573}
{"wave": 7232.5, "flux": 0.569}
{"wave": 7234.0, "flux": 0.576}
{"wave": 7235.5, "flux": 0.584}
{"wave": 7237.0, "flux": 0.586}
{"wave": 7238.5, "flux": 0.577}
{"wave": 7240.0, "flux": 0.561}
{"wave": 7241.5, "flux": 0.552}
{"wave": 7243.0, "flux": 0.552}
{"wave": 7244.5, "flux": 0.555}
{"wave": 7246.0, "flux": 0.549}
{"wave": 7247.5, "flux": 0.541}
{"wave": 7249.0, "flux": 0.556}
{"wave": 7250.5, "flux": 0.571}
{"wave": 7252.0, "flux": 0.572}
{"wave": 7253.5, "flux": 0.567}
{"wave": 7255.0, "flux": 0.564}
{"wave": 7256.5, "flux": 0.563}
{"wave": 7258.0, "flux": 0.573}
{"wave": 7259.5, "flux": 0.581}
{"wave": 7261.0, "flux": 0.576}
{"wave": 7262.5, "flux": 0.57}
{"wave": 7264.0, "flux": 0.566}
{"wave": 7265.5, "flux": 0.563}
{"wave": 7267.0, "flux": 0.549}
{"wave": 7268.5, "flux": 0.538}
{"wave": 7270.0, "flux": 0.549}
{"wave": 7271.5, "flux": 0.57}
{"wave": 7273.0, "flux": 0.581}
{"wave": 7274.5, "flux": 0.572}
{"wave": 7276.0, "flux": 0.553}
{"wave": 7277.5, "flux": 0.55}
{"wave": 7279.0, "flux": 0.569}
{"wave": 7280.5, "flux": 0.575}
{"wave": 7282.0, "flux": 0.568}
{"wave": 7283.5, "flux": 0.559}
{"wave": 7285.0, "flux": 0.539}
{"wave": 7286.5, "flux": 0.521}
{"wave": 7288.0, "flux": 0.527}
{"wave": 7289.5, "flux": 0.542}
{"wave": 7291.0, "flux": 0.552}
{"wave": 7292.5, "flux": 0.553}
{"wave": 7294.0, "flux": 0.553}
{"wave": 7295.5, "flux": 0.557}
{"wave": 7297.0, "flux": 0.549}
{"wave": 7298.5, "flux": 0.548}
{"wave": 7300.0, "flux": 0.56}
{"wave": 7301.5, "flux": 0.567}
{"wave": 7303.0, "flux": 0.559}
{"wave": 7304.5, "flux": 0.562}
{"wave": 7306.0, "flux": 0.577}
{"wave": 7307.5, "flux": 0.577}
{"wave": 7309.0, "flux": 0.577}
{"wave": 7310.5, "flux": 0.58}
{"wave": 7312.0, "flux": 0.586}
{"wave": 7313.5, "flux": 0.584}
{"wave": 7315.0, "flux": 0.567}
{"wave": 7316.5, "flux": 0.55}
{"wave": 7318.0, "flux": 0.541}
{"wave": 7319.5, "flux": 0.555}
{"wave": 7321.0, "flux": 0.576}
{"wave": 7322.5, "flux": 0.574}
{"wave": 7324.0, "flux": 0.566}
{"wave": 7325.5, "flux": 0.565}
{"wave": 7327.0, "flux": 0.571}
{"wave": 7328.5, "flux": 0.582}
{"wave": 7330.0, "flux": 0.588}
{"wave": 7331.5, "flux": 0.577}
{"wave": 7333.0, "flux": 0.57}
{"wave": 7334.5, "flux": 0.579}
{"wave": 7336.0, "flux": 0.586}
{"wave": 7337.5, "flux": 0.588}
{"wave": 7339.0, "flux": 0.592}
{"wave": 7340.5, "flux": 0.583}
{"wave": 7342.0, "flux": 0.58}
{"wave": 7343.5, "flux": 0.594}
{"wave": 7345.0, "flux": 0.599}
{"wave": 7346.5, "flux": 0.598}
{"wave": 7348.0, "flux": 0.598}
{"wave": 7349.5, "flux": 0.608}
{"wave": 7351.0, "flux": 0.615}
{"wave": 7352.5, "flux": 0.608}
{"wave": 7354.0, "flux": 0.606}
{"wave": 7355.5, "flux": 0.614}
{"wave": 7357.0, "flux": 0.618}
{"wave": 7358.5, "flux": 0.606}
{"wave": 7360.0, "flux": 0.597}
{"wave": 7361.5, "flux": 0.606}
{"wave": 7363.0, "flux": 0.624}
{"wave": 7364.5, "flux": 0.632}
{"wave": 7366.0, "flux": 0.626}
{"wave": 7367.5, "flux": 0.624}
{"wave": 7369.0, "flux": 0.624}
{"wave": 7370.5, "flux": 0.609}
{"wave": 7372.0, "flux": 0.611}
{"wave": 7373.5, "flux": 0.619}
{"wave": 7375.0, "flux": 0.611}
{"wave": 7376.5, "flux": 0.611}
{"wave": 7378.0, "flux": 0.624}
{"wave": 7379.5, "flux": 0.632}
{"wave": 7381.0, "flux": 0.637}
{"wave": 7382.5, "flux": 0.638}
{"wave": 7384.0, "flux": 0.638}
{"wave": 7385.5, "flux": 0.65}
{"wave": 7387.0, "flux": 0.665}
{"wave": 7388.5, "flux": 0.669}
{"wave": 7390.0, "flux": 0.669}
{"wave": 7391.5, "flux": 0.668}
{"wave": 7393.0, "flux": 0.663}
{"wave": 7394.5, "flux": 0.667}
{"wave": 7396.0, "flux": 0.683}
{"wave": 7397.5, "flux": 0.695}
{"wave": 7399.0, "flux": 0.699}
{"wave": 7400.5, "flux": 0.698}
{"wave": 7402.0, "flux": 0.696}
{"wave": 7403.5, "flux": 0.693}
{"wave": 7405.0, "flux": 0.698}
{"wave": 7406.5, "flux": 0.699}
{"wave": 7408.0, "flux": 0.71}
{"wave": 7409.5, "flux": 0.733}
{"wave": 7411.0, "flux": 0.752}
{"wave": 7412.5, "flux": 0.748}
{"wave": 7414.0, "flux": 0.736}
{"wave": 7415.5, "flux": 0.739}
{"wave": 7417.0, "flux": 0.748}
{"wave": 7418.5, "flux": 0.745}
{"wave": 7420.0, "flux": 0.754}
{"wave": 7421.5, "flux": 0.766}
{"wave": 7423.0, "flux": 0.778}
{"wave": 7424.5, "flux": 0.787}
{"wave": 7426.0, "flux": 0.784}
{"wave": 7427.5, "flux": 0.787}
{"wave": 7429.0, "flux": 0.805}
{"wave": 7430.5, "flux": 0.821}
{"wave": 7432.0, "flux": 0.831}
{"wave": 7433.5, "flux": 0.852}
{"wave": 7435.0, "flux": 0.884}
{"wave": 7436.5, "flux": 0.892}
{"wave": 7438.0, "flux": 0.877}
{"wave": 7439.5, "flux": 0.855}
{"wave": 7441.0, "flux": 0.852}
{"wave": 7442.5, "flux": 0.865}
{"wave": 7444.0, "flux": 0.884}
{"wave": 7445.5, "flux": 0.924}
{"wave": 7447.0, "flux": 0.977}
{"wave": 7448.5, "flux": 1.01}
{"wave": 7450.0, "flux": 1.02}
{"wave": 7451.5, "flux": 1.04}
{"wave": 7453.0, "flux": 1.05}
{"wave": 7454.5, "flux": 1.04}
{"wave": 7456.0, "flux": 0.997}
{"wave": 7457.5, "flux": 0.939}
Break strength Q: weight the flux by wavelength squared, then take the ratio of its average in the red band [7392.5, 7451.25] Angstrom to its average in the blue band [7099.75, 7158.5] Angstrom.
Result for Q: 1.56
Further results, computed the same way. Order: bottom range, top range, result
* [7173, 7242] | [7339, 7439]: 1.29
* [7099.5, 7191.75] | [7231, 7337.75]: 1.06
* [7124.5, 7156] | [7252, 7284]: 1.04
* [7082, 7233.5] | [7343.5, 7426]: 1.29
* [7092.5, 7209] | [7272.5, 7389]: 1.12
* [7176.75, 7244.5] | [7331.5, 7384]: 1.14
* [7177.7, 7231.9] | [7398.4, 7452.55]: 1.55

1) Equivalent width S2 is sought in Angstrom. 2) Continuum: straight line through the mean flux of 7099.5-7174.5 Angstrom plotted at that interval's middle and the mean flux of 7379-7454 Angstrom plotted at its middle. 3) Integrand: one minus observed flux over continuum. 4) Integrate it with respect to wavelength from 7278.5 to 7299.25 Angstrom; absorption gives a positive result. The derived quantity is 3.8 Angstrom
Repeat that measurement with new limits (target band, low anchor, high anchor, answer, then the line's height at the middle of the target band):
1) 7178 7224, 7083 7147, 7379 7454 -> 3.6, 0.6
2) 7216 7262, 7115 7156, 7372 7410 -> 2.9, 0.601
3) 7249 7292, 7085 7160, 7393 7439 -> 6.0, 0.652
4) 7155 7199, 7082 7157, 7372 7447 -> 1.0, 0.58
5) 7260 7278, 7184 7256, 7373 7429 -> 1.0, 0.596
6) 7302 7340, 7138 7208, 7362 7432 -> 4.4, 0.649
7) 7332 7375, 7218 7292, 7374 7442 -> 4.2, 0.669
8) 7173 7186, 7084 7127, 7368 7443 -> 0.3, 0.571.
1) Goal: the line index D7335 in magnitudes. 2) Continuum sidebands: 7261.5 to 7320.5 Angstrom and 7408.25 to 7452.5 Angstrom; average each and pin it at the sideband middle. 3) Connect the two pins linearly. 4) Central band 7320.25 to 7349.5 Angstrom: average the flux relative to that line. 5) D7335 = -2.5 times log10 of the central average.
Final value 0.11 mag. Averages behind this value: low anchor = 0.56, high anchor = 0.836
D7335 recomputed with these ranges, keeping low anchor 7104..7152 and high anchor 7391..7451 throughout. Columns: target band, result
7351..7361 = 0.20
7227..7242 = 0.10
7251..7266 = 0.15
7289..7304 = 0.23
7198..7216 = 0.11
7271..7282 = 0.18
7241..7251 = 0.16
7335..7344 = 0.22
